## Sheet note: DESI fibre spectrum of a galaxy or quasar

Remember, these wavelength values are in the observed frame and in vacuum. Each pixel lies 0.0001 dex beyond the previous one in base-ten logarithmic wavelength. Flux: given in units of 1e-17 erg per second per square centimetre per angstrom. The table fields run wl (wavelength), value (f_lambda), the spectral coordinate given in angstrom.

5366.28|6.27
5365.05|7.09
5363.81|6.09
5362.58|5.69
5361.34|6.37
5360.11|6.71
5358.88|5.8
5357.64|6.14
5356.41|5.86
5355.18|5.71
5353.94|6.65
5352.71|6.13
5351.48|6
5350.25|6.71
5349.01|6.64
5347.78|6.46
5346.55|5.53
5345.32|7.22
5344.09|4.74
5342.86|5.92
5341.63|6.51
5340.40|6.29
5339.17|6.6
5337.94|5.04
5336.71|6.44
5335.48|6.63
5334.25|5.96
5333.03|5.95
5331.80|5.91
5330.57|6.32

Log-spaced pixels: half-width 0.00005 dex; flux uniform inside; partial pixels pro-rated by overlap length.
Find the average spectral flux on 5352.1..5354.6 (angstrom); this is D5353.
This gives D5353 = 6.37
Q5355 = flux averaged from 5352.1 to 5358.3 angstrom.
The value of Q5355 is 6.09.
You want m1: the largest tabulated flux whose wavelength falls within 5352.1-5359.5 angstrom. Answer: 6.65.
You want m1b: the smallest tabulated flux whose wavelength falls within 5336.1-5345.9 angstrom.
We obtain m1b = 4.74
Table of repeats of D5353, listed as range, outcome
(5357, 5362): 6.25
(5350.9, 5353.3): 6.07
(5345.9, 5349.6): 6.22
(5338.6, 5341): 6.44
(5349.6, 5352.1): 6.35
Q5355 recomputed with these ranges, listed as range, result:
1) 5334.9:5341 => 6.19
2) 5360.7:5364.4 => 6.06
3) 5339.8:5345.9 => 6.13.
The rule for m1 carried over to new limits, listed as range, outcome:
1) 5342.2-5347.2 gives 7.22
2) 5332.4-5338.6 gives 6.63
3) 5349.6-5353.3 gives 6.71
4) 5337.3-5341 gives 6.6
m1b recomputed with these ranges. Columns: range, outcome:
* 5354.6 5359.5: 5.71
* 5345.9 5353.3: 5.53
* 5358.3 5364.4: 5.69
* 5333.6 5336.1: 5.96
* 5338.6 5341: 6.29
